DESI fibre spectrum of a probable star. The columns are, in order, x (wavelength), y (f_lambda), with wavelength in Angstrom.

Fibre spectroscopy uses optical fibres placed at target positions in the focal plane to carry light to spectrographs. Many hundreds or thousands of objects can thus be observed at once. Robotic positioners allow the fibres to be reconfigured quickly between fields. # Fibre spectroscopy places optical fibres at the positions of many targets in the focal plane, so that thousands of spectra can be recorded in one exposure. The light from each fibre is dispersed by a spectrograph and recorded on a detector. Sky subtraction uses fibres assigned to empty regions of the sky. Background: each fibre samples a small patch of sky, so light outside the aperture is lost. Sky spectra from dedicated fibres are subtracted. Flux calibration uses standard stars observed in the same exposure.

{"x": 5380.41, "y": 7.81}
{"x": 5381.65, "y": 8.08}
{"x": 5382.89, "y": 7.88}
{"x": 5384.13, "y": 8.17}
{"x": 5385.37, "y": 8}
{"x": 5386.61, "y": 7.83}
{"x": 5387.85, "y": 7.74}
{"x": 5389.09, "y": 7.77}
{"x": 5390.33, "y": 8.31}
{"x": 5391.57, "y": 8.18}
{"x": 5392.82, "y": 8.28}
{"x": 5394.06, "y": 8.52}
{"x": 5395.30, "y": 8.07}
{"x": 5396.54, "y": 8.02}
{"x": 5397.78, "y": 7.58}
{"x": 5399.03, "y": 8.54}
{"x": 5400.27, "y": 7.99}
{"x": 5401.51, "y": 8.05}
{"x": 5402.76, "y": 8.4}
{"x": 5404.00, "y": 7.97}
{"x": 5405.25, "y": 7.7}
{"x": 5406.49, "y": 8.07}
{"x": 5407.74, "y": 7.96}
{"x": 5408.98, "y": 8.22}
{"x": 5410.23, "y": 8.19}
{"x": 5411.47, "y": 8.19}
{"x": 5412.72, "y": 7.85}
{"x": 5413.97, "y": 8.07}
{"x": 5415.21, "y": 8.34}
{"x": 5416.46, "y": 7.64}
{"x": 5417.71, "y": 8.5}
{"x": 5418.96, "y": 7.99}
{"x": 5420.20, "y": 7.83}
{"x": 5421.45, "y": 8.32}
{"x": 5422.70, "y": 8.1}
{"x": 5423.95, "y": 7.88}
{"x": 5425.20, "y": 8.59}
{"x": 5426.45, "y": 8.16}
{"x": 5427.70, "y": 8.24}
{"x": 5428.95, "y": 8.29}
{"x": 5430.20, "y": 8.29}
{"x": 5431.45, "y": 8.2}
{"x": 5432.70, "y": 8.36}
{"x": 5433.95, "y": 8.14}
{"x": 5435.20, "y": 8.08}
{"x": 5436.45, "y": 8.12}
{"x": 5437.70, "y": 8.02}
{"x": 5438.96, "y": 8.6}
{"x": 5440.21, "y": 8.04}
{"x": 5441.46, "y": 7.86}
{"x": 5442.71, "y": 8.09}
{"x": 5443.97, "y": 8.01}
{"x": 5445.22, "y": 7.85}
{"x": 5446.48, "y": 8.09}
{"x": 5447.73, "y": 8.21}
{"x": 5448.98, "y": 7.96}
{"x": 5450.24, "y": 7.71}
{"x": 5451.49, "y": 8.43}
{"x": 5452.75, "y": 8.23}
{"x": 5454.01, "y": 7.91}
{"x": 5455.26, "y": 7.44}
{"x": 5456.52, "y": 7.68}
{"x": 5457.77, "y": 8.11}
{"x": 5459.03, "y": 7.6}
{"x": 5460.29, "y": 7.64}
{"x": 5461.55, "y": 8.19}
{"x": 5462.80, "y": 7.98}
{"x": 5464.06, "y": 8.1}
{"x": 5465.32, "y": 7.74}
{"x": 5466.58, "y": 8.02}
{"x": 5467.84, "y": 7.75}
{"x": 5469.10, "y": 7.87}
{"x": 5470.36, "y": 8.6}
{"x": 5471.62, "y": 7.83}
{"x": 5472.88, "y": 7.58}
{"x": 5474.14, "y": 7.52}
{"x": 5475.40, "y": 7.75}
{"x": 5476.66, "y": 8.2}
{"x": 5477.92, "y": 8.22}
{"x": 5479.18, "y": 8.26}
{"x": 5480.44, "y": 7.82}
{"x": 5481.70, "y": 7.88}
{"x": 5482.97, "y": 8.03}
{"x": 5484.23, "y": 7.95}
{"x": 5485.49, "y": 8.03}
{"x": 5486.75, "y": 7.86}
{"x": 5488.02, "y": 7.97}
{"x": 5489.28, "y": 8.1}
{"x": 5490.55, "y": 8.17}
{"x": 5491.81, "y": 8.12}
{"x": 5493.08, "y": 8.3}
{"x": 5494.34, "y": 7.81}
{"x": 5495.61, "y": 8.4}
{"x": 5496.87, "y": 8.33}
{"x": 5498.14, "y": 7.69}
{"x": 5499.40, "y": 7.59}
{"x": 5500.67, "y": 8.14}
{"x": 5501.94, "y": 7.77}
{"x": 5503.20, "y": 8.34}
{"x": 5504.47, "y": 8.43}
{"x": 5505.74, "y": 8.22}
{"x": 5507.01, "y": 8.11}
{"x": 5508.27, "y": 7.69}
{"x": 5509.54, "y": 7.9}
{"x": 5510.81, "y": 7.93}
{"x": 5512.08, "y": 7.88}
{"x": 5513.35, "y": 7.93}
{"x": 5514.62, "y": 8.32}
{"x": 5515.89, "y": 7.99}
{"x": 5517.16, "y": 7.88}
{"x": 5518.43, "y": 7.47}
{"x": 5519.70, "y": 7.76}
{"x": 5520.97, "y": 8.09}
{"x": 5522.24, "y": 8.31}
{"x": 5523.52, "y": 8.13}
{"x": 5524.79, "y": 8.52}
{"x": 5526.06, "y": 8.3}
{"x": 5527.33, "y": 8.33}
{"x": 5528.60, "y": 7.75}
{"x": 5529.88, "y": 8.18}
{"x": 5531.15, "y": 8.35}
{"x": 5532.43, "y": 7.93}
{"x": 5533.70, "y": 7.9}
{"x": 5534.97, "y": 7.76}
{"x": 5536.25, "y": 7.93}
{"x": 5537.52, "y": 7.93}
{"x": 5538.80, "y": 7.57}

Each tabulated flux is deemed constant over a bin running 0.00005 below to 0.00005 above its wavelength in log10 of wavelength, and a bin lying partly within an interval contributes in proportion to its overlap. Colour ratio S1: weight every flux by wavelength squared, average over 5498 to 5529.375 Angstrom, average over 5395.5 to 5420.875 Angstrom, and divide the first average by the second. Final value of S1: 1.04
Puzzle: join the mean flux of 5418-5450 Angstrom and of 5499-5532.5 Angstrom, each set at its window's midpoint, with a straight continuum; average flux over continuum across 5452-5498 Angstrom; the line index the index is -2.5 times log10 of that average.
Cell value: 0.02 mag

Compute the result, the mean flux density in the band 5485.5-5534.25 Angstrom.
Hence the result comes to 8.05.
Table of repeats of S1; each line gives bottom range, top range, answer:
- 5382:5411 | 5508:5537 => 1.04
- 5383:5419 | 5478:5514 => 1.03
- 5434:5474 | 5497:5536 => 1.03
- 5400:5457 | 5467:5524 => 1.01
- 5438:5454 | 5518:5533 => 1.03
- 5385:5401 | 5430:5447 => 1.02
